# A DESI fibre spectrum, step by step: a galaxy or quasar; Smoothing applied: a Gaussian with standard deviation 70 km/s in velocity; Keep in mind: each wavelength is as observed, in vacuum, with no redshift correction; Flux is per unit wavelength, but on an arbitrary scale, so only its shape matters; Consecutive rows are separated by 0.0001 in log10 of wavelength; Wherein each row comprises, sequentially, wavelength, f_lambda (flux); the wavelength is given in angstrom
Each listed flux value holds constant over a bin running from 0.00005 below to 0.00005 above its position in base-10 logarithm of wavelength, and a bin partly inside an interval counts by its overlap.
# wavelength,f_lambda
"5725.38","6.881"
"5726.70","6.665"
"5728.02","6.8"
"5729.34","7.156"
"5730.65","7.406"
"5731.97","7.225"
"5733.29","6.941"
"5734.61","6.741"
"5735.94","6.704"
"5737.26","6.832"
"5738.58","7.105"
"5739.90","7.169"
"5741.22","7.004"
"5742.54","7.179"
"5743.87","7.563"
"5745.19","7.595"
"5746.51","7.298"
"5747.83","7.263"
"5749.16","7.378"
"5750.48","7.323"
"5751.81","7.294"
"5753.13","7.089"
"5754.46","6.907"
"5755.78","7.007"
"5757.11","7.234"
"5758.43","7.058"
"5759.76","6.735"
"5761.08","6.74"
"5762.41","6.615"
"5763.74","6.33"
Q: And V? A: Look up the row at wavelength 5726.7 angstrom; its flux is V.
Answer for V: 6.665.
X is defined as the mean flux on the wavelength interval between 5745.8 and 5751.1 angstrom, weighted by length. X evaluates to 7.32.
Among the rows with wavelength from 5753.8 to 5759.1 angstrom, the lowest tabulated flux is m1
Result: 6.907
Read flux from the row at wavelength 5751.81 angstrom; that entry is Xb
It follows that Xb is 7.294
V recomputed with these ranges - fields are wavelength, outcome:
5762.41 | 6.615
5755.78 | 7.007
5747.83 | 7.263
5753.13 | 7.089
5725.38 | 6.881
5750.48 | 7.323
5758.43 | 7.058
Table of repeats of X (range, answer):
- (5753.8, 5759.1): 7.05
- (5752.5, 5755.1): 6.98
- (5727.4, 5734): 7.11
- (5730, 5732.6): 7.32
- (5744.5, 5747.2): 7.47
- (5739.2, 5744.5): 7.22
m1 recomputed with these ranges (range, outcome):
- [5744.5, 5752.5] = 7.263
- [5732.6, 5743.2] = 6.704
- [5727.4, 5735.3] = 6.741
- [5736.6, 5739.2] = 6.832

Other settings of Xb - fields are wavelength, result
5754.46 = 6.907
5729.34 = 7.156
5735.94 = 6.704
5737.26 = 6.832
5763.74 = 6.33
